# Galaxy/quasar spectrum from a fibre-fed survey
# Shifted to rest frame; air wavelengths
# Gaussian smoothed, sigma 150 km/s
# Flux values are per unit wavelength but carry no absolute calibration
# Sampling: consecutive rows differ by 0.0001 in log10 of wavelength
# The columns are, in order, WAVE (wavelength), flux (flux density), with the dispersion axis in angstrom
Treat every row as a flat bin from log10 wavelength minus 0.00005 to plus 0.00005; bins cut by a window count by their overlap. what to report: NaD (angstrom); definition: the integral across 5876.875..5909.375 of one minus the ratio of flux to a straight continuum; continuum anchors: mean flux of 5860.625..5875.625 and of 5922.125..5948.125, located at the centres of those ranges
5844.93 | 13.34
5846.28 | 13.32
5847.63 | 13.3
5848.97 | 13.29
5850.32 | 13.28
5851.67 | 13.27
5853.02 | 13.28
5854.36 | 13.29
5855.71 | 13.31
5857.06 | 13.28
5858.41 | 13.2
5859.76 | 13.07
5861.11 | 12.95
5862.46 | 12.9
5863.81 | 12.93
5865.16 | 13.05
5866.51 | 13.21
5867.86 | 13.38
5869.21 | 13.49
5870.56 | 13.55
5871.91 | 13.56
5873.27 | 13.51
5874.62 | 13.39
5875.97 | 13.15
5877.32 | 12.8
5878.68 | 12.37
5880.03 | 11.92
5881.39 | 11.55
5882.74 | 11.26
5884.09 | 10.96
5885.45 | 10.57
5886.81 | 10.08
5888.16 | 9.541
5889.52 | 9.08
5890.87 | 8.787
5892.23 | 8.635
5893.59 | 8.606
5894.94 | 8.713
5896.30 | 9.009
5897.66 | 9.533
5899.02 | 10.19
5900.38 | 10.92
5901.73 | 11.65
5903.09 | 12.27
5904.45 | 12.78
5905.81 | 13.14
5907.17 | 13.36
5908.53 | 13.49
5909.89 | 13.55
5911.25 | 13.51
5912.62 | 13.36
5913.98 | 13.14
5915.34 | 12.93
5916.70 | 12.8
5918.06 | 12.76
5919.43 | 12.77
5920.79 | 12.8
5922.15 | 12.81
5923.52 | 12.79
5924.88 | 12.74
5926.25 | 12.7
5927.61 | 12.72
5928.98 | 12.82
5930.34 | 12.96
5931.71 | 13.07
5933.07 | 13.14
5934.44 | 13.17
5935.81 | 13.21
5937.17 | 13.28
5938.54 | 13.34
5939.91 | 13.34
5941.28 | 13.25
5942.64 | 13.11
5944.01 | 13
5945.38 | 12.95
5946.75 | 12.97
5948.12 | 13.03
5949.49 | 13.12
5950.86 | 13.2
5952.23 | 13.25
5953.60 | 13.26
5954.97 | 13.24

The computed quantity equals 5.65 angstrom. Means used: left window 13.3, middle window 10.9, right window 13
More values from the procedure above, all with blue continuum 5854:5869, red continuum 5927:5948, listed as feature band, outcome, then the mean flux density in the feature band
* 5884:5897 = 3.76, 9.32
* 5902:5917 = 0.02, 13.1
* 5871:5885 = 0.75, 12.4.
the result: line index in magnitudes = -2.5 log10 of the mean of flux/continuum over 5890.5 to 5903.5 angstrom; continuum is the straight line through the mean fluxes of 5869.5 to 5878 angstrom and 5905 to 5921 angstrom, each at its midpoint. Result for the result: 0.324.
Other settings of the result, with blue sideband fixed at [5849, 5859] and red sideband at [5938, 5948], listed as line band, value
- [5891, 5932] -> 0.10 mag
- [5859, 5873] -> 0.00 mag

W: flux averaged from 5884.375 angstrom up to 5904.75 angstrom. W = 9.99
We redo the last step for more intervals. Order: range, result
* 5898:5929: 12.7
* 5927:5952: 13.1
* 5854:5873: 13.2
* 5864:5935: 12.1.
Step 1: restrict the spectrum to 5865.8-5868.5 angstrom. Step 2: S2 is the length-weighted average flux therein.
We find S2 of 13.3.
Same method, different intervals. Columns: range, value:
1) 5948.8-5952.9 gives 13.2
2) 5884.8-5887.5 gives 10.3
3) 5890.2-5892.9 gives 8.7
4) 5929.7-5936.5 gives 13.1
